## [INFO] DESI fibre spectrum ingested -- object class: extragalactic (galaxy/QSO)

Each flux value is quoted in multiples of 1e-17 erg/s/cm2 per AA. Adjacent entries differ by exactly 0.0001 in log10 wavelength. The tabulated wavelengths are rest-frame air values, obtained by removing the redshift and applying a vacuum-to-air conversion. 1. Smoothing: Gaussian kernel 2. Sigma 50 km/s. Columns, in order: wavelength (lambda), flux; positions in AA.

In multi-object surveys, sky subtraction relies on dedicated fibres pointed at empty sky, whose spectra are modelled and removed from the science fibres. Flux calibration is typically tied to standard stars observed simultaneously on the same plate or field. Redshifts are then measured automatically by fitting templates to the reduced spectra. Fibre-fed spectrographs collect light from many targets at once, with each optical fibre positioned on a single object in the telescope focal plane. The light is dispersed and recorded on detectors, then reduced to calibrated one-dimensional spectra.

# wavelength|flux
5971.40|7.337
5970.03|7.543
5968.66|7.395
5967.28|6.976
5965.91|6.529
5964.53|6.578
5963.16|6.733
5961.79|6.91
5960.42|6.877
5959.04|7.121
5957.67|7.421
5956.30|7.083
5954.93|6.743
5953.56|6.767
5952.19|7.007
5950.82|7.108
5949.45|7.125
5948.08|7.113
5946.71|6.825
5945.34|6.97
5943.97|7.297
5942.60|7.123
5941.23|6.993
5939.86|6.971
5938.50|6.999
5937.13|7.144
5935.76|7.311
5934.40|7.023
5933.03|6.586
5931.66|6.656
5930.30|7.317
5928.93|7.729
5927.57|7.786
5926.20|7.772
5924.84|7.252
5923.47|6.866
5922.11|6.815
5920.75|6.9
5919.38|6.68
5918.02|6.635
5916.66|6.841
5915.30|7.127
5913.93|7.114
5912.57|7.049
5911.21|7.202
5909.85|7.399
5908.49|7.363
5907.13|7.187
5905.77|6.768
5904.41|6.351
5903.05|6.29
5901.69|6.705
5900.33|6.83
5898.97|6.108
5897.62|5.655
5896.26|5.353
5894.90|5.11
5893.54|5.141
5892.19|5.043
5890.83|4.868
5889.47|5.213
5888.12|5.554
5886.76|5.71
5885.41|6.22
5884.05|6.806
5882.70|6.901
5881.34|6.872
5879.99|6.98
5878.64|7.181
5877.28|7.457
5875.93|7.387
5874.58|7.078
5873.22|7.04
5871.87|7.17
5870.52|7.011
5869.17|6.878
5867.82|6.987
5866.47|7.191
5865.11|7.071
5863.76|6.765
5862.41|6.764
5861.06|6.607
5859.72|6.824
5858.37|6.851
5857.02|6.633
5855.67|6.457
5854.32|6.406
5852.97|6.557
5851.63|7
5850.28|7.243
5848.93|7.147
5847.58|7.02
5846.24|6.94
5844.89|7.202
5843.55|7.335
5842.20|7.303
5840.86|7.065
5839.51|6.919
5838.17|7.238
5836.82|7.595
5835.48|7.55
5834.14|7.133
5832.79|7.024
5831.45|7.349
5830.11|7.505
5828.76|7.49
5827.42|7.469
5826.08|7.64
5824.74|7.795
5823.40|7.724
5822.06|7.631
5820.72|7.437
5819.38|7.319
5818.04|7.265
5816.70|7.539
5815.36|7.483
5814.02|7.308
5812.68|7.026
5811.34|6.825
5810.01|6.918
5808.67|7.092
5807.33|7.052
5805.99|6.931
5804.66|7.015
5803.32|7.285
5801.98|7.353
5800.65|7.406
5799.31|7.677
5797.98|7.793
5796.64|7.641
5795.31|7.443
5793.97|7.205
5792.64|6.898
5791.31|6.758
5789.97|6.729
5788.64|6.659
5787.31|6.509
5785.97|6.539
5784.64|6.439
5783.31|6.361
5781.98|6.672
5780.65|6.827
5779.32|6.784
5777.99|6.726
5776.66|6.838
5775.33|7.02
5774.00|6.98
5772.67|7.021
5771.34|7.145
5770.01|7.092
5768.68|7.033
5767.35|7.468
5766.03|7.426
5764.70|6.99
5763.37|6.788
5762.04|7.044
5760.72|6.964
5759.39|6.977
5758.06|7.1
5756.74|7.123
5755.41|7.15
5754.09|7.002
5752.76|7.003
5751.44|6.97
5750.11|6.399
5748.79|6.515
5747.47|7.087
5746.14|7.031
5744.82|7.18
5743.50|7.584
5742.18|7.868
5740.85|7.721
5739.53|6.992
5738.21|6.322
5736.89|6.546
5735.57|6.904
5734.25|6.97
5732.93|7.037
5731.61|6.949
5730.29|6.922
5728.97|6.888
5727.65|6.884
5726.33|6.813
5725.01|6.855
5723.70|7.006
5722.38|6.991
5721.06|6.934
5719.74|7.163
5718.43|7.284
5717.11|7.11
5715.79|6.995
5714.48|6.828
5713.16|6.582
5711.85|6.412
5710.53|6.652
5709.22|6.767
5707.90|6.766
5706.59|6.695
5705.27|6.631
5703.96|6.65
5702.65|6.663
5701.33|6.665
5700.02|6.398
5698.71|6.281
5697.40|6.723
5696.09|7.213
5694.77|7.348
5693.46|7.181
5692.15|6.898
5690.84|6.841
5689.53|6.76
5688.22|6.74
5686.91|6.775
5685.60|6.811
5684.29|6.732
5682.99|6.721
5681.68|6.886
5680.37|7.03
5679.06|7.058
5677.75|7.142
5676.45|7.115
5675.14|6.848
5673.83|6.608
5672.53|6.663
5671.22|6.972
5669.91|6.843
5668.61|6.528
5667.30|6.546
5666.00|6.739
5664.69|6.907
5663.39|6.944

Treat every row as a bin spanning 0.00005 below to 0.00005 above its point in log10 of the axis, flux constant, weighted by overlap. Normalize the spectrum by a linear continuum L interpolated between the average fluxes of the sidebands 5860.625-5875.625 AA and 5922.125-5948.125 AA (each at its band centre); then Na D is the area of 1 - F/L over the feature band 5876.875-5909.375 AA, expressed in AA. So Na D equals 3.70 AA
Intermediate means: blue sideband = 6.97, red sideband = 7.13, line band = 6.23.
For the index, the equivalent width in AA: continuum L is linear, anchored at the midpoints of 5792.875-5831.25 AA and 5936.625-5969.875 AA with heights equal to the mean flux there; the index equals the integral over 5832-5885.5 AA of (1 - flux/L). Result 1.8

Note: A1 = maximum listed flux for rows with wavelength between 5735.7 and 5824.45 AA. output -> 7.868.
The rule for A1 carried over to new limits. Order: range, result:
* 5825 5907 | 7.64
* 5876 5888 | 7.457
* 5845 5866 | 7.243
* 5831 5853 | 7.595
